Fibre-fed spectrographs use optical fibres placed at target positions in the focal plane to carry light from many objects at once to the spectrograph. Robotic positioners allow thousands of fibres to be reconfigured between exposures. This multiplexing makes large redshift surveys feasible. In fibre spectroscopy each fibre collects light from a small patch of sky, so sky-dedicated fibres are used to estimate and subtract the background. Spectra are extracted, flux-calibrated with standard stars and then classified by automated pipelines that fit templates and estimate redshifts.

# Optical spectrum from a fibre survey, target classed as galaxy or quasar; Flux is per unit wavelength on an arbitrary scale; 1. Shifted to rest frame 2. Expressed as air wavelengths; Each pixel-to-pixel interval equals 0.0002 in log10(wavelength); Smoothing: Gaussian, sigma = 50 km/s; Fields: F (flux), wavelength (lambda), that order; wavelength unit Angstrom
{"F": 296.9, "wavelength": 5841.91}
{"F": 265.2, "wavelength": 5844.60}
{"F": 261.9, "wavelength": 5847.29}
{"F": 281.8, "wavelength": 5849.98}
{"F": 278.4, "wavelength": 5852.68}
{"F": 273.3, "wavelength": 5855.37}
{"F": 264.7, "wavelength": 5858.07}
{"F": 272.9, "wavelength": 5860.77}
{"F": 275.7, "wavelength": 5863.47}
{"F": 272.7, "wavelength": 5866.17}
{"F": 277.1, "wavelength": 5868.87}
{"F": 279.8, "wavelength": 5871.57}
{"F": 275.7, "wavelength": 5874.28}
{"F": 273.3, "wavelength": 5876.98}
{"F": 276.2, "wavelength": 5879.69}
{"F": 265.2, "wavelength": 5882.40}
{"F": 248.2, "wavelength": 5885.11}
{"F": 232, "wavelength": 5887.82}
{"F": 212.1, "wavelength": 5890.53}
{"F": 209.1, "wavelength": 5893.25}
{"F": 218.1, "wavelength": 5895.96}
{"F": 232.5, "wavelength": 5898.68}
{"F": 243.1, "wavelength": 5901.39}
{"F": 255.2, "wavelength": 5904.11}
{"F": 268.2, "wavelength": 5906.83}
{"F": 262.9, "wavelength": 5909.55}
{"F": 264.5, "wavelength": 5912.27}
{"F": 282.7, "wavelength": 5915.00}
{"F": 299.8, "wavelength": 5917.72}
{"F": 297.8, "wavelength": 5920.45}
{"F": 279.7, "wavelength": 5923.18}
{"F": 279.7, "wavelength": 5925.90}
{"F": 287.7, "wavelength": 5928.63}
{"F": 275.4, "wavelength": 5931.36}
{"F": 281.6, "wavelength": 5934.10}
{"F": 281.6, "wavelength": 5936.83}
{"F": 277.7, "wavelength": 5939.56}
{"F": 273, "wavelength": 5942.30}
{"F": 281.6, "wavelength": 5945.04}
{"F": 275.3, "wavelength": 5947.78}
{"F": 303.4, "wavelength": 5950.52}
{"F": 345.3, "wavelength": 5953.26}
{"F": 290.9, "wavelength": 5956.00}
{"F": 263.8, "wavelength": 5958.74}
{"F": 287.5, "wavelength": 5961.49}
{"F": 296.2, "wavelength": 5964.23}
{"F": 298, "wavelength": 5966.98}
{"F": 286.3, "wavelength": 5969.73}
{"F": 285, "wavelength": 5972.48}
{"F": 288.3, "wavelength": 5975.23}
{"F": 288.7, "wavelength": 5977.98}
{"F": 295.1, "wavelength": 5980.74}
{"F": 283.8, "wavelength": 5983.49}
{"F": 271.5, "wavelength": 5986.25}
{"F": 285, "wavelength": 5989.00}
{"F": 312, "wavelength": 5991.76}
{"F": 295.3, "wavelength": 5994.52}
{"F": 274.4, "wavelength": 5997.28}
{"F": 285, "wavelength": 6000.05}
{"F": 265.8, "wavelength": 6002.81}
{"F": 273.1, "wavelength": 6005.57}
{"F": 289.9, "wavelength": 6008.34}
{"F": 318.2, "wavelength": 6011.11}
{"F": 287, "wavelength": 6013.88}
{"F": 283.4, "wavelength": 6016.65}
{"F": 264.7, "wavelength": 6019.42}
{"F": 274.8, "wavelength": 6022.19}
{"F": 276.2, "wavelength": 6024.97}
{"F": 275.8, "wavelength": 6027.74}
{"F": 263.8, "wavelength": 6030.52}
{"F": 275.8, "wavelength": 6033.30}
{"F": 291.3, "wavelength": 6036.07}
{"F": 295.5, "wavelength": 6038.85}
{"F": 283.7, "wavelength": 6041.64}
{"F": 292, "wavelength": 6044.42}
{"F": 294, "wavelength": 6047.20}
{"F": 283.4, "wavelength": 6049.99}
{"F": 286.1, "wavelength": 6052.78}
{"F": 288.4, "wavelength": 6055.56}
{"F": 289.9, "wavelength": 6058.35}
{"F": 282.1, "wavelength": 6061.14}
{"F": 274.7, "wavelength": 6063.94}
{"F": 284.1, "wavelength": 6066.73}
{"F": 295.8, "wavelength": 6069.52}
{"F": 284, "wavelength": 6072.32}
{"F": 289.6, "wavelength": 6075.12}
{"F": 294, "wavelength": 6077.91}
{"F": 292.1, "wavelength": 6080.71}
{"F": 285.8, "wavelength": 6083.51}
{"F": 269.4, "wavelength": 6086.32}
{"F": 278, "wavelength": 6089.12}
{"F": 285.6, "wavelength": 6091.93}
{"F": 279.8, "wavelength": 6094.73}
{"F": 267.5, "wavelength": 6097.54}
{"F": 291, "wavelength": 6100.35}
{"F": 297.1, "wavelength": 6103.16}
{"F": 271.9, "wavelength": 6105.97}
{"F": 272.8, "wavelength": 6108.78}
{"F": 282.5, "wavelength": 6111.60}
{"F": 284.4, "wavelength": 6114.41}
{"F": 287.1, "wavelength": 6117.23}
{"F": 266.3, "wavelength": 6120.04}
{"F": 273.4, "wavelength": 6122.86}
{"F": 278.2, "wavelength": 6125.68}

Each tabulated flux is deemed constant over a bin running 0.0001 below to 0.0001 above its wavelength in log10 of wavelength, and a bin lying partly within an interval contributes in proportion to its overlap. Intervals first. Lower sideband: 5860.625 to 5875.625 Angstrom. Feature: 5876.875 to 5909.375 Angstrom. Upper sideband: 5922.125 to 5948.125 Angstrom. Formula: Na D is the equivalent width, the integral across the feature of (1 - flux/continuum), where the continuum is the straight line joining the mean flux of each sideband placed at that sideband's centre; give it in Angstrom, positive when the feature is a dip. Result 3.90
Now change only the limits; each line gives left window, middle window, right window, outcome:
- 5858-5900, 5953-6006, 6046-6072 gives -2.96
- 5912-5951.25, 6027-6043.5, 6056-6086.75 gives 0.22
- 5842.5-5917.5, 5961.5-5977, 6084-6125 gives -1.28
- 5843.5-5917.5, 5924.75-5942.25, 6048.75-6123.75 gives -0.90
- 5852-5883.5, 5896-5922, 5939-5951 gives 1.17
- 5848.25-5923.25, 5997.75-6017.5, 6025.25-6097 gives -0.55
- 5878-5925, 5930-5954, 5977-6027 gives -1.72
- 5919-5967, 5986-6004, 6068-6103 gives 0.08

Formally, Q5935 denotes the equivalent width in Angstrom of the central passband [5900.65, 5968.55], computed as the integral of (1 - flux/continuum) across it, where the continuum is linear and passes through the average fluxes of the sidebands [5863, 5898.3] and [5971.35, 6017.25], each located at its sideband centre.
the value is -3.2 Angstrom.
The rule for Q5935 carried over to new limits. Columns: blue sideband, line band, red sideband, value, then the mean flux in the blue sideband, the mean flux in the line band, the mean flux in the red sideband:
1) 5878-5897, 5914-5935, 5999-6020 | -2.8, 238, 286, 284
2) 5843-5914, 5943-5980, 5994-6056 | -2.5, 259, 291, 283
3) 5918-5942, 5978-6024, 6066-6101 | -0.2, 283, 285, 284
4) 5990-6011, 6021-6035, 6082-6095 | 0.5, 287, 274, 280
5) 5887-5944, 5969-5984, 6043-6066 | -0.8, 263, 288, 286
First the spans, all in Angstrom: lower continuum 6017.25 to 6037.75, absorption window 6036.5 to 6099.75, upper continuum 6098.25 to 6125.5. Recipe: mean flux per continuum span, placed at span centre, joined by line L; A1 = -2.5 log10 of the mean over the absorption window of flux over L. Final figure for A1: -0.03 mag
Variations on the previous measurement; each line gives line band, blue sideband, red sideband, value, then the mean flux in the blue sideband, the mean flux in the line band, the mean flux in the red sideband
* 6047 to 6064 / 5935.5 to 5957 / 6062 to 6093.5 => 0.00 mag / 291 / 286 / 285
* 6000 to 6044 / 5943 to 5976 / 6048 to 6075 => 0.02 mag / 291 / 282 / 286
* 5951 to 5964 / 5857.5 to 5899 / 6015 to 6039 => -0.12 mag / 256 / 297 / 277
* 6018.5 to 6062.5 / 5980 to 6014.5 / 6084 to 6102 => 0.00 mag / 287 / 283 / 279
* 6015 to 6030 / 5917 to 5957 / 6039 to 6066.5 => 0.05 mag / 288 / 275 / 286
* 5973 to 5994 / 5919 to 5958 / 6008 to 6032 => -0.02 mag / 288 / 289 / 281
